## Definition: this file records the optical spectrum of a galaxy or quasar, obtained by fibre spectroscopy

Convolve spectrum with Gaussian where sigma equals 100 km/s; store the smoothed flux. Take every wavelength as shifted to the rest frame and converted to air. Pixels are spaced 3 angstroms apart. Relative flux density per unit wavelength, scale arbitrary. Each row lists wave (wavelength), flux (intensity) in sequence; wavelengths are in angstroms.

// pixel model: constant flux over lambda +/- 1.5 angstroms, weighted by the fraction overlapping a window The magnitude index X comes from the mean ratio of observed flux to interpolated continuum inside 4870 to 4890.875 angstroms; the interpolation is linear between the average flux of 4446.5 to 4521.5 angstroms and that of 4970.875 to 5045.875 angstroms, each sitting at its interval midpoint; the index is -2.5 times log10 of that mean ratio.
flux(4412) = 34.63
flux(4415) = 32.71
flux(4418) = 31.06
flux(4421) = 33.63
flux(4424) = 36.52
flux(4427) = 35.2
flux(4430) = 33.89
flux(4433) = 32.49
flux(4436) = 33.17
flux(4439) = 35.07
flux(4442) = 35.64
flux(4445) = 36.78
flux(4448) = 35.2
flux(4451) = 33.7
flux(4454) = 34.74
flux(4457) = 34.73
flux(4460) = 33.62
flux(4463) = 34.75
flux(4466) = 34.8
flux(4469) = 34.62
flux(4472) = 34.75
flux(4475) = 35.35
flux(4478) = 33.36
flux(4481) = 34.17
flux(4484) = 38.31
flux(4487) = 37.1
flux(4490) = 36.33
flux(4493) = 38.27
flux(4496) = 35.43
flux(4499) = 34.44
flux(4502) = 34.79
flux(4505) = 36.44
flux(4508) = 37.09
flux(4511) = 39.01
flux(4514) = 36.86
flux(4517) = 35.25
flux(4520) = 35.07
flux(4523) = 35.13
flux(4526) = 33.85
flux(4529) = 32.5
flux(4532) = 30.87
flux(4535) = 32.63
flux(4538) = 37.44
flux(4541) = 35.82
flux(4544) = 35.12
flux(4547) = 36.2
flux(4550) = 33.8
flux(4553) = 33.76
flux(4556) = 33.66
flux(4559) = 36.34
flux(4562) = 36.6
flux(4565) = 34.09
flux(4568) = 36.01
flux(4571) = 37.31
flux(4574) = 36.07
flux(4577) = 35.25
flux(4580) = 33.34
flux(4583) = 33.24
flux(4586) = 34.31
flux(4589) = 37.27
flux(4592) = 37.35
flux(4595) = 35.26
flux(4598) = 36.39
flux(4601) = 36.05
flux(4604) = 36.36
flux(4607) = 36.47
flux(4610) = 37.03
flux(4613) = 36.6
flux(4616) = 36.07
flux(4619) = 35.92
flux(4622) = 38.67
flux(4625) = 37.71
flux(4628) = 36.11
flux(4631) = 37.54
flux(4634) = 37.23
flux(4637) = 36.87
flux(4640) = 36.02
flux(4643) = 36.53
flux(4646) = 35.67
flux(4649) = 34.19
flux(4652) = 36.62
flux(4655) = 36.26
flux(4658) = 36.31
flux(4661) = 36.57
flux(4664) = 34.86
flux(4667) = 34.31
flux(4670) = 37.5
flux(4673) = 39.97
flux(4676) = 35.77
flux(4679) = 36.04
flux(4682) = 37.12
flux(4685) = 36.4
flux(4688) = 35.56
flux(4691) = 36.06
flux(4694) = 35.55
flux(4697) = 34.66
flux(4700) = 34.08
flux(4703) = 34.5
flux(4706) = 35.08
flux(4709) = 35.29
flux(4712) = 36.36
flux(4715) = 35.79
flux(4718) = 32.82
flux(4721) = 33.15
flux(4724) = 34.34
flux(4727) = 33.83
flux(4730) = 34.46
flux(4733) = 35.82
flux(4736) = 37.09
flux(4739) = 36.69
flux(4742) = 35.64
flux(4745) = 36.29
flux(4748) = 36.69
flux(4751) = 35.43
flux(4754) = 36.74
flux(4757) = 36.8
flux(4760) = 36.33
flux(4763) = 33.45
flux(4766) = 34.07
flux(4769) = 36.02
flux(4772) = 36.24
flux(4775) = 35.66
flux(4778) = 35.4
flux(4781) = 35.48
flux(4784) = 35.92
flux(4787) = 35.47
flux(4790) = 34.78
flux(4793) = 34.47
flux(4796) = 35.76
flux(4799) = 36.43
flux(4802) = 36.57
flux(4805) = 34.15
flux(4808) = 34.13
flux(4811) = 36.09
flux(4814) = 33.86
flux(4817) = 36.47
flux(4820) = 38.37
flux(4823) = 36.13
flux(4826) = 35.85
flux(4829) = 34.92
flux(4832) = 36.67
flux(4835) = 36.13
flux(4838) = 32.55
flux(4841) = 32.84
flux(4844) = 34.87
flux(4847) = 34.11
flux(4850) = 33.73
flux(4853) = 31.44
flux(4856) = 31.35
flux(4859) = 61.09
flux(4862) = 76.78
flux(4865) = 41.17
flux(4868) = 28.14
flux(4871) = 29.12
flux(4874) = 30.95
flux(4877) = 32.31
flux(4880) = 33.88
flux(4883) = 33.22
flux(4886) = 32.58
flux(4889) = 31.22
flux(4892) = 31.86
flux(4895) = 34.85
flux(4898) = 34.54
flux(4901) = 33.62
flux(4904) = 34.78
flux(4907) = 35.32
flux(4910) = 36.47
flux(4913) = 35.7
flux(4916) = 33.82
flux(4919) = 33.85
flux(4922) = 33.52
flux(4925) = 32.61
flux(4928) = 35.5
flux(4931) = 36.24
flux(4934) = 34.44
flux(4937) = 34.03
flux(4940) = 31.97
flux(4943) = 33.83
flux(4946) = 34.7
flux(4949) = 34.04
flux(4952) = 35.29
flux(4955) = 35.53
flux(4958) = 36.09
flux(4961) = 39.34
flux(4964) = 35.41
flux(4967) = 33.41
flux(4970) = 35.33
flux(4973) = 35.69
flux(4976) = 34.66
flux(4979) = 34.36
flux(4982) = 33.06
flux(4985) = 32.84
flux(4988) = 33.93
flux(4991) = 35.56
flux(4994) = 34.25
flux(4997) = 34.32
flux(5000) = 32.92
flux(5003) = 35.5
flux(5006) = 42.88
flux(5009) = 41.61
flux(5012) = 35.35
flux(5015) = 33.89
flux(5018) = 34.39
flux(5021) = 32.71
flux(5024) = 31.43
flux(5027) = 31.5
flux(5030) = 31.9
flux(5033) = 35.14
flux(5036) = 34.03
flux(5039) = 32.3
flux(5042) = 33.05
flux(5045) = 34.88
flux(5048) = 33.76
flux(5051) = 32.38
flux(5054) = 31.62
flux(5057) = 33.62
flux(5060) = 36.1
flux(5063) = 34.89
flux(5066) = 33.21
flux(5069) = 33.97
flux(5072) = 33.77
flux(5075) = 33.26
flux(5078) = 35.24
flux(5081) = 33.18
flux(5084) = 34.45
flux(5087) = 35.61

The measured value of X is 0.091 mag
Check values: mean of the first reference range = 35.5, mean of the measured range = 32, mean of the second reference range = 34.5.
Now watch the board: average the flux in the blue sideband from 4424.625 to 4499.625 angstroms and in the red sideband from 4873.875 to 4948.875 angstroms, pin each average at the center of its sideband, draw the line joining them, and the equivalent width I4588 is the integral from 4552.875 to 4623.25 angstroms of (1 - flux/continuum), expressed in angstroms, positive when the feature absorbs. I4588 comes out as -2.24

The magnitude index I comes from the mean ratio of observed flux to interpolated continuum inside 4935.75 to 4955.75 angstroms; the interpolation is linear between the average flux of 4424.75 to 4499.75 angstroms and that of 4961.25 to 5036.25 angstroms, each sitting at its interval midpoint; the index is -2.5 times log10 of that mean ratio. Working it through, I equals 0.02 mag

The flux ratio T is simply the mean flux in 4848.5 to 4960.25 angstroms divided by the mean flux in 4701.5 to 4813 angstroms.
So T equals 1.0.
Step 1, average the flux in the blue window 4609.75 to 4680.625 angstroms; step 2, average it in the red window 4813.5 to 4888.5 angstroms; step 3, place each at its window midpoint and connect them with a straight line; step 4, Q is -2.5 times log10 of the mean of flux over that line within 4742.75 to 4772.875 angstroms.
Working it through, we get 0.02 mag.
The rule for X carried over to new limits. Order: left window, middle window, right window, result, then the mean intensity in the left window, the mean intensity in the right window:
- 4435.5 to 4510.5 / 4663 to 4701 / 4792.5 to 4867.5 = 0.022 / 35.4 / 37.8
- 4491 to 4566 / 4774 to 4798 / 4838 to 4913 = 0.017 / 35.2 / 36.2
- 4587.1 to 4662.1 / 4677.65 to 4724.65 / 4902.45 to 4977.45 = 0.028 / 36.5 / 34.9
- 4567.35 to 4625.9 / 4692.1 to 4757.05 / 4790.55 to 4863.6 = 0.051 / 36.1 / 37.7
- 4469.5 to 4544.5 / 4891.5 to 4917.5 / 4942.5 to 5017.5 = 0.022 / 35.4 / 35.4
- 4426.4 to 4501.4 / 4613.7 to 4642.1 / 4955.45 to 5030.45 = -0.057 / 35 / 34.9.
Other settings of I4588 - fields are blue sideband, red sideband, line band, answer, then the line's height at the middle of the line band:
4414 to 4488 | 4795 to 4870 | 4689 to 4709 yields 0.82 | 36.5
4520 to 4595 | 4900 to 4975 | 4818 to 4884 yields -4.26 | 34.9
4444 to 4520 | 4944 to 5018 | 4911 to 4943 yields 1.10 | 35.4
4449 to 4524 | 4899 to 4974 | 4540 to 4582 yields 0.23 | 35.4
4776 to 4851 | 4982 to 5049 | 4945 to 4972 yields -0.63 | 34.7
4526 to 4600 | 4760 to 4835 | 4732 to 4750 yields -0.48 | 35.4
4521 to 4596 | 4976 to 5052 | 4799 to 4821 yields -0.67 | 34.6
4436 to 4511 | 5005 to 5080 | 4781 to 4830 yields -1.23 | 34.7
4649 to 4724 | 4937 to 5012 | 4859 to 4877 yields -3.43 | 35.4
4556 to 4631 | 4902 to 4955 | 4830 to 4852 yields 0.35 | 34.9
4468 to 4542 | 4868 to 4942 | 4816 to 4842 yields -1.33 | 33.9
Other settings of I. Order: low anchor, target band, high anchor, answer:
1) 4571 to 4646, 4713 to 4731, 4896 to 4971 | 0.050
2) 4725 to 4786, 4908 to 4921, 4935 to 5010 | 0.012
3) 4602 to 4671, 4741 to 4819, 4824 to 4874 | 0.056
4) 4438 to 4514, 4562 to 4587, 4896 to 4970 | 0.010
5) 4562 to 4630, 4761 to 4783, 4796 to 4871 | 0.056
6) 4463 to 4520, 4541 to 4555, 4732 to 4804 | 0.032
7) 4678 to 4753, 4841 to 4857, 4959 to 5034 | 0.064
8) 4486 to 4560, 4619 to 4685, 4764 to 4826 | -0.034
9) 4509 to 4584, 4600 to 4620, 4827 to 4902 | -0.034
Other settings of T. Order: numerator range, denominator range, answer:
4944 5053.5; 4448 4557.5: 0.99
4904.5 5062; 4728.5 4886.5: 0.95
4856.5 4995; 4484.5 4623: 1.00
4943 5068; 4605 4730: 0.96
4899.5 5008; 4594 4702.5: 0.96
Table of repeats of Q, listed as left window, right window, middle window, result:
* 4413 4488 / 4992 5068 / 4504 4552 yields -0.019 mag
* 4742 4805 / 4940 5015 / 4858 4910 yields -0.049 mag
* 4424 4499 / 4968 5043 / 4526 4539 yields 0.055 mag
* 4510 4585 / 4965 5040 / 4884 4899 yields 0.054 mag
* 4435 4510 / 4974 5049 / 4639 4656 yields -0.025 mag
